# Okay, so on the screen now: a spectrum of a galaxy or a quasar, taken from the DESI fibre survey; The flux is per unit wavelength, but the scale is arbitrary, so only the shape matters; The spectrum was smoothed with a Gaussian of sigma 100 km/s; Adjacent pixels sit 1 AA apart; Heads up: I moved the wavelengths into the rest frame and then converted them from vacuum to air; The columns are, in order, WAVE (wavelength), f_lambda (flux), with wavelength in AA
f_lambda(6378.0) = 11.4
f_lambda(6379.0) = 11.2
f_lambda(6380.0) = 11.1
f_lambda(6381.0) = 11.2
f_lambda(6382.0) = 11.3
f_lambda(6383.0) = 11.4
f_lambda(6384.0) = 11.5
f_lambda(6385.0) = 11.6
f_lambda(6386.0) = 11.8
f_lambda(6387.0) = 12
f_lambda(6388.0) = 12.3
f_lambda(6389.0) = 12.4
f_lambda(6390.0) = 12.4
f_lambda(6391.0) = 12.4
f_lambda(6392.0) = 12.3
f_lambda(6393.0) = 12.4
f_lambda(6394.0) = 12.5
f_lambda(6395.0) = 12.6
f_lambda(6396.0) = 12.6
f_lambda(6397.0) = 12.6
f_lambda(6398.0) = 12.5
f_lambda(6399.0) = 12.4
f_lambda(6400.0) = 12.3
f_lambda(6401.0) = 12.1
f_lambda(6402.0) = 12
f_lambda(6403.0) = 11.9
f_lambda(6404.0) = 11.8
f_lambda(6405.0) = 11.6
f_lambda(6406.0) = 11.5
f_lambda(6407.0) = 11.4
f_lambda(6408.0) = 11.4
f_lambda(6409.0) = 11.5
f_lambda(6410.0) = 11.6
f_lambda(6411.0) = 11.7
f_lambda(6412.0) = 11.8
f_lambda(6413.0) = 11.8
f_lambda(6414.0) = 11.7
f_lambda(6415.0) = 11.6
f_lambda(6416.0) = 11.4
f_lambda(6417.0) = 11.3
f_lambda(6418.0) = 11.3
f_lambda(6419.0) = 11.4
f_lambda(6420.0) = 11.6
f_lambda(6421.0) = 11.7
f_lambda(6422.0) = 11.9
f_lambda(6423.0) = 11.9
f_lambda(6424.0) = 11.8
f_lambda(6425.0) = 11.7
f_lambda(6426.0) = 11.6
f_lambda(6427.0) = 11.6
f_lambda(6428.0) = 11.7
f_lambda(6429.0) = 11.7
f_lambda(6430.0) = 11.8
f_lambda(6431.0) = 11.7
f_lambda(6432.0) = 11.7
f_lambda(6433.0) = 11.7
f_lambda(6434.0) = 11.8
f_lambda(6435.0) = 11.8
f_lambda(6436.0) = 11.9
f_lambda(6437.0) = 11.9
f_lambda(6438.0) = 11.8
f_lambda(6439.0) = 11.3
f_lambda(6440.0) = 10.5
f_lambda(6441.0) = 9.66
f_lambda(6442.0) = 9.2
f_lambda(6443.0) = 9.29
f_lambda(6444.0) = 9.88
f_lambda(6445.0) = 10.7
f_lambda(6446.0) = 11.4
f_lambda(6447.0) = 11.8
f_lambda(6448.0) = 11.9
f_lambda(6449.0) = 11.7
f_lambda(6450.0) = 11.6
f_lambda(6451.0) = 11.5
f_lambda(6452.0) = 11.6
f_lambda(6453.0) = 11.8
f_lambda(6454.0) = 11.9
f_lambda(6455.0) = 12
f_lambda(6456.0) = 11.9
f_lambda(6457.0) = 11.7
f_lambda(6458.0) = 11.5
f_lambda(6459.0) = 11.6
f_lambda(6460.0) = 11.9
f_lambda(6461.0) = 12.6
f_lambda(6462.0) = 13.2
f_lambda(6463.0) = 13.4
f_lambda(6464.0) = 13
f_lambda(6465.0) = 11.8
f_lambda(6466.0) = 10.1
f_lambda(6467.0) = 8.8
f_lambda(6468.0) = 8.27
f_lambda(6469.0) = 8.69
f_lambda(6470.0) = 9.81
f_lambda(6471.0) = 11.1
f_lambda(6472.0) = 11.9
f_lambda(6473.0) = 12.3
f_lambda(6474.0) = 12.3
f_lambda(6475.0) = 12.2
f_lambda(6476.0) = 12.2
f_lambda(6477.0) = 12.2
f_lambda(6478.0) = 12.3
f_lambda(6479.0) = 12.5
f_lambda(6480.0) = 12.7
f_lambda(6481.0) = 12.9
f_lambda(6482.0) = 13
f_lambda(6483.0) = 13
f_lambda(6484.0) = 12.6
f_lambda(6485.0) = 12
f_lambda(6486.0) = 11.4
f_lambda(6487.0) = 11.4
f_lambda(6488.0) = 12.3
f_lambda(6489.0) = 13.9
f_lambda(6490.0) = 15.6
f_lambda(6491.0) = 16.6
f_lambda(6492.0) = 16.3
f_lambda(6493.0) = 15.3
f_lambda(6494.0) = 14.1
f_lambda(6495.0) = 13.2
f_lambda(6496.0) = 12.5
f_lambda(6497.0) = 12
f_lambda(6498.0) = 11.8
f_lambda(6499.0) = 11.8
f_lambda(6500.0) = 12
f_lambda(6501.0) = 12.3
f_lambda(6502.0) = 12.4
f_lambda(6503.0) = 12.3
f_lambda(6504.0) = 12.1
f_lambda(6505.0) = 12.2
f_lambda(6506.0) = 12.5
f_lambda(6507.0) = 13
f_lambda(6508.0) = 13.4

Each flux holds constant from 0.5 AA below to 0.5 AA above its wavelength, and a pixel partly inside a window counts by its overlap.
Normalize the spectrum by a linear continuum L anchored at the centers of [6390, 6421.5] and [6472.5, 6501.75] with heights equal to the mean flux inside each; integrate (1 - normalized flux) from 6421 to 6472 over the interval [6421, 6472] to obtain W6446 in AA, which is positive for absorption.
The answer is 4.3 AA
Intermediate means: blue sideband 11.9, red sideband 12.9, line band 11.4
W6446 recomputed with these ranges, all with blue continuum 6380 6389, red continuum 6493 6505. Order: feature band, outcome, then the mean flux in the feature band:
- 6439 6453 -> 1.4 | 10.9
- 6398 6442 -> 1.1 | 11.6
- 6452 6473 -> 1.5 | 11.4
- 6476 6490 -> -0.2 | 12.6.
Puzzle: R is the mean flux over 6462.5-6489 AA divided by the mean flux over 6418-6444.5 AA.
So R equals 1.04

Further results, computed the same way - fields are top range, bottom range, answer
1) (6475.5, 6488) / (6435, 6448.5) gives 1.13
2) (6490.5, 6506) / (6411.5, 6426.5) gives 1.13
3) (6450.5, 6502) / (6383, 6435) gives 1.03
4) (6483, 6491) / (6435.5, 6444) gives 1.22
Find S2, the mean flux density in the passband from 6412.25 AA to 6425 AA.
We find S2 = 11.6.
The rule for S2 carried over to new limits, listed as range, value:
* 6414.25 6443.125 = 11.4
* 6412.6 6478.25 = 11.5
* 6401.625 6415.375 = 11.7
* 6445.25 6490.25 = 11.9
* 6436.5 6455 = 11.1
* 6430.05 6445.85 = 11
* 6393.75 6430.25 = 11.8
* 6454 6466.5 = 12.1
